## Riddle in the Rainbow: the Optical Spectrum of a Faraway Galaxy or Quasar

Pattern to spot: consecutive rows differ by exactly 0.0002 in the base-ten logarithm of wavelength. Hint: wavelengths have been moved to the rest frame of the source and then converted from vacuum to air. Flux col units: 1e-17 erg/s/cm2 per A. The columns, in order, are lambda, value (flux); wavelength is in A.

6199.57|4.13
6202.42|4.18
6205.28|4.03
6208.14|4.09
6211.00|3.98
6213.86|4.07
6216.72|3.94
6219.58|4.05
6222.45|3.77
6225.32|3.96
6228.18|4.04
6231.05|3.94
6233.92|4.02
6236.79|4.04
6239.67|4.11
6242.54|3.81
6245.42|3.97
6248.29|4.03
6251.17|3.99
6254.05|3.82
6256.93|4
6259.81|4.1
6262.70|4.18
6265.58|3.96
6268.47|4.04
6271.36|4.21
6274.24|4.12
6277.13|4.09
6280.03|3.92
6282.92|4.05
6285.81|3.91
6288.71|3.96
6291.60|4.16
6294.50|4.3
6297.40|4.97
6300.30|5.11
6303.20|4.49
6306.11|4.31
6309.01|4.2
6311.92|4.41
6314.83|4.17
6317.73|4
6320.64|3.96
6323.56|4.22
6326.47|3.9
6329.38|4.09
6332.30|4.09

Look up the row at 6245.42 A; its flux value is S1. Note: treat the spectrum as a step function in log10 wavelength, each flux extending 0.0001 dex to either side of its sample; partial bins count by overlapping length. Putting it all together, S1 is 3.97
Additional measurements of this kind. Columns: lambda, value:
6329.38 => 4.09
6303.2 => 4.49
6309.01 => 4.2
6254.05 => 3.82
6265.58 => 3.96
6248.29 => 4.03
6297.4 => 4.97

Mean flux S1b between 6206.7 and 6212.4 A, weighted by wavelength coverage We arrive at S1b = 4.03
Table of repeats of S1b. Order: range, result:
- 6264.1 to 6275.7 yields 4.09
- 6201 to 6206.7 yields 4.1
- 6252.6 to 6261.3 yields 3.97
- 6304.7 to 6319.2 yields 4.22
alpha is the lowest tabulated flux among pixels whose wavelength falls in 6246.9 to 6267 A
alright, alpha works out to 3.82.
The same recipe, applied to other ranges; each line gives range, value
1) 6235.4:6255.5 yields 3.81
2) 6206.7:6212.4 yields 3.98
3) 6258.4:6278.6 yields 3.96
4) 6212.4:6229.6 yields 3.77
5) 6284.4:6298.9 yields 3.91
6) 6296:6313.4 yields 4.2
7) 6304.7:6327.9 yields 3.9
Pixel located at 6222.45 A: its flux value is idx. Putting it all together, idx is 3.77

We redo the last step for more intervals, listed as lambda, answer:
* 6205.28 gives 4.03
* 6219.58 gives 4.05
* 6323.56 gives 4.22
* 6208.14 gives 4.09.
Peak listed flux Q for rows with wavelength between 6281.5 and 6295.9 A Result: 4.3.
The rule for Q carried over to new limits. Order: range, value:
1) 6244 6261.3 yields 4.1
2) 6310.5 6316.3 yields 4.41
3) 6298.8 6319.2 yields 5.11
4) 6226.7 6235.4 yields 4.04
